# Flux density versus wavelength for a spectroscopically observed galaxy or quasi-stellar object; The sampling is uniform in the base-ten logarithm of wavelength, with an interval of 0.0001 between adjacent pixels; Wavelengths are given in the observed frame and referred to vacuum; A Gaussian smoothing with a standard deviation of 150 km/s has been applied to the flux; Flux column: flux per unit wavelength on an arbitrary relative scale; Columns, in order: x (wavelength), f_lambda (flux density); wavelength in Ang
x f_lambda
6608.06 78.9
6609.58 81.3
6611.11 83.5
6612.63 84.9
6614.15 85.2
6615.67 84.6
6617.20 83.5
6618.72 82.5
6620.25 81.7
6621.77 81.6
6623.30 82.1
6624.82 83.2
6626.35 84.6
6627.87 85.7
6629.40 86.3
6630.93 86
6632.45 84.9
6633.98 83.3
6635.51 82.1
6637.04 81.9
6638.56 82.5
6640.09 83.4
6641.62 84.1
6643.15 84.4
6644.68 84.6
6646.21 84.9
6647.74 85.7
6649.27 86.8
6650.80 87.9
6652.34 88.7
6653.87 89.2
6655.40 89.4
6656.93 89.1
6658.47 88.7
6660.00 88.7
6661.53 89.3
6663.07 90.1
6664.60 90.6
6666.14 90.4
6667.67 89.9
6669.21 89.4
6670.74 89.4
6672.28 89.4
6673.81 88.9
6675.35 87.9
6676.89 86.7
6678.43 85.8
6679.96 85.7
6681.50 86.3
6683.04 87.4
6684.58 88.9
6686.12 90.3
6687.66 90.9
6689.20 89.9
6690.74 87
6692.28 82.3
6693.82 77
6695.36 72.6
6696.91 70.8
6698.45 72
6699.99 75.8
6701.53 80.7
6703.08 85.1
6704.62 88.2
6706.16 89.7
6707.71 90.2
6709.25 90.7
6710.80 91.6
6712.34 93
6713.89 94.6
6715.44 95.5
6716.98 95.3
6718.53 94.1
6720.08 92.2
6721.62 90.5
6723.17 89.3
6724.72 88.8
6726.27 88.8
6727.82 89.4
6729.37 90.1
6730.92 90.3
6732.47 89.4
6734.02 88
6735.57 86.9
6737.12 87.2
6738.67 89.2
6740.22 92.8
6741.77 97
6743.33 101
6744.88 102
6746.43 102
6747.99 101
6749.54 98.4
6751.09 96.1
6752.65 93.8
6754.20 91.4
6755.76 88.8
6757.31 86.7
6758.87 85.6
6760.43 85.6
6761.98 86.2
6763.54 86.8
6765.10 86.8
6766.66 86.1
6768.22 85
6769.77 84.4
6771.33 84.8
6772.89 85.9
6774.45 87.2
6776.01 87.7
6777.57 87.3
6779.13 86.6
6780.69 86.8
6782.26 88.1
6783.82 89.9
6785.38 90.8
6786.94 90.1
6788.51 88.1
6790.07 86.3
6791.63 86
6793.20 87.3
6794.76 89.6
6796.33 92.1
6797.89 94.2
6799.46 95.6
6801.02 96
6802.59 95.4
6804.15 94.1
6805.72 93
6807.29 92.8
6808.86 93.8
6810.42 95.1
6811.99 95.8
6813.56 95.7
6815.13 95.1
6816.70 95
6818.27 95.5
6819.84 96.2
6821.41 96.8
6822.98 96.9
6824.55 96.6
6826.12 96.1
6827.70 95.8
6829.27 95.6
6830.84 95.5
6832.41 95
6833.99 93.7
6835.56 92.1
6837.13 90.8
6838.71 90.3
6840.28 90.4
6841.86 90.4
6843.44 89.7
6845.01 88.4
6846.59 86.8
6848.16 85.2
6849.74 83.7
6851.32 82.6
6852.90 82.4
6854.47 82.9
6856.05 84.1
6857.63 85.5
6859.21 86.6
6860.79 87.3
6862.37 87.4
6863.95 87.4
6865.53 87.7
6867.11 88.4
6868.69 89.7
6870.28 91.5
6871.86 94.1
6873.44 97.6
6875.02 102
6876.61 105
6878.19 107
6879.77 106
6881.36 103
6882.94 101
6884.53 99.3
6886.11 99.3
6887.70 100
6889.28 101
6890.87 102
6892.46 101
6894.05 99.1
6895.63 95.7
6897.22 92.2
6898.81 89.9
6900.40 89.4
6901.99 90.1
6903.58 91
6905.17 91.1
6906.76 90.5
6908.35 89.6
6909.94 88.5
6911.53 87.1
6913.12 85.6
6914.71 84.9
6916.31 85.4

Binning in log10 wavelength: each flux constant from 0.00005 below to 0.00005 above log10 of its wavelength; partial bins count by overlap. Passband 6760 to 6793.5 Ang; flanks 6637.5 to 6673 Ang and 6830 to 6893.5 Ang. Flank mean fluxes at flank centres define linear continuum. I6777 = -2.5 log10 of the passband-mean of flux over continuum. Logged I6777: 0.05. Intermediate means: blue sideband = 87.6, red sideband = 92.9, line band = 87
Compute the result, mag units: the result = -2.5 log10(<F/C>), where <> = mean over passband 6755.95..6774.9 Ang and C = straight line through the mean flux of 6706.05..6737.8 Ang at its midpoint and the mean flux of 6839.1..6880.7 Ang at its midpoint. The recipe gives 0.057 mag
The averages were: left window 90.8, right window 90.4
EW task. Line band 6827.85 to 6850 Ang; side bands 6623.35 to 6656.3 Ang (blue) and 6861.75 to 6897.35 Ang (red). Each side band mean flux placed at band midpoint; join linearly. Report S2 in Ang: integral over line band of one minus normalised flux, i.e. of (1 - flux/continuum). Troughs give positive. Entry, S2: 1.0 Ang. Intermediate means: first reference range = 85.2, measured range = 90.9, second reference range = 97.4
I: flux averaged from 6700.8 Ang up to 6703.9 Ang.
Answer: 82.9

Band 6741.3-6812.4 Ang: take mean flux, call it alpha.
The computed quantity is 90.9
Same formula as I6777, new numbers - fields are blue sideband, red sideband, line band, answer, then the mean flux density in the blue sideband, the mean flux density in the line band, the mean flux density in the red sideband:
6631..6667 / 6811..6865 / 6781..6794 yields 0.018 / 86.6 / 88.2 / 90.8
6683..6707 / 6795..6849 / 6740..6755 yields -0.122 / 82.9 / 97.7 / 93.5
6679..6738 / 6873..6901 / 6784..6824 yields 0.009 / 87.3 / 93.1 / 99.6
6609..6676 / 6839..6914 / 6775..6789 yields 0.017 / 86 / 88.3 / 92.2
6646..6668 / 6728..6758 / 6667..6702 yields 0.069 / 88.7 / 84.6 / 93.2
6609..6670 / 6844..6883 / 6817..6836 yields -0.062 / 85.7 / 95.5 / 91.2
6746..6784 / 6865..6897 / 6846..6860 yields 0.142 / 89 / 84.4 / 98.5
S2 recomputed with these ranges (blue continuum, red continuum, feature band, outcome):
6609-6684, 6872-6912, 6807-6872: 2.4 Ang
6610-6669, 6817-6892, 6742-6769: -0.7 Ang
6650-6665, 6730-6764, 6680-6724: 1.8 Ang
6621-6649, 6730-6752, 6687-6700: 1.4 Ang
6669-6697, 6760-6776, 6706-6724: -1.3 Ang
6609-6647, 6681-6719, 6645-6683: -1.4 Ang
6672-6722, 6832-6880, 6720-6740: -0.4 Ang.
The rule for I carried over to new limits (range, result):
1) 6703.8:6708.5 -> 89.5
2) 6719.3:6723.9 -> 90.7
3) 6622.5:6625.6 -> 82.5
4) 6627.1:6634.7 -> 85.3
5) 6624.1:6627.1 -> 83.8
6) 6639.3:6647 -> 84.3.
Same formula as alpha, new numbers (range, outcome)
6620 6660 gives 85.2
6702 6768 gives 91.2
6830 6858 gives 88.4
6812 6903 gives 93.4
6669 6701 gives 84.4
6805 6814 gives 94.3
